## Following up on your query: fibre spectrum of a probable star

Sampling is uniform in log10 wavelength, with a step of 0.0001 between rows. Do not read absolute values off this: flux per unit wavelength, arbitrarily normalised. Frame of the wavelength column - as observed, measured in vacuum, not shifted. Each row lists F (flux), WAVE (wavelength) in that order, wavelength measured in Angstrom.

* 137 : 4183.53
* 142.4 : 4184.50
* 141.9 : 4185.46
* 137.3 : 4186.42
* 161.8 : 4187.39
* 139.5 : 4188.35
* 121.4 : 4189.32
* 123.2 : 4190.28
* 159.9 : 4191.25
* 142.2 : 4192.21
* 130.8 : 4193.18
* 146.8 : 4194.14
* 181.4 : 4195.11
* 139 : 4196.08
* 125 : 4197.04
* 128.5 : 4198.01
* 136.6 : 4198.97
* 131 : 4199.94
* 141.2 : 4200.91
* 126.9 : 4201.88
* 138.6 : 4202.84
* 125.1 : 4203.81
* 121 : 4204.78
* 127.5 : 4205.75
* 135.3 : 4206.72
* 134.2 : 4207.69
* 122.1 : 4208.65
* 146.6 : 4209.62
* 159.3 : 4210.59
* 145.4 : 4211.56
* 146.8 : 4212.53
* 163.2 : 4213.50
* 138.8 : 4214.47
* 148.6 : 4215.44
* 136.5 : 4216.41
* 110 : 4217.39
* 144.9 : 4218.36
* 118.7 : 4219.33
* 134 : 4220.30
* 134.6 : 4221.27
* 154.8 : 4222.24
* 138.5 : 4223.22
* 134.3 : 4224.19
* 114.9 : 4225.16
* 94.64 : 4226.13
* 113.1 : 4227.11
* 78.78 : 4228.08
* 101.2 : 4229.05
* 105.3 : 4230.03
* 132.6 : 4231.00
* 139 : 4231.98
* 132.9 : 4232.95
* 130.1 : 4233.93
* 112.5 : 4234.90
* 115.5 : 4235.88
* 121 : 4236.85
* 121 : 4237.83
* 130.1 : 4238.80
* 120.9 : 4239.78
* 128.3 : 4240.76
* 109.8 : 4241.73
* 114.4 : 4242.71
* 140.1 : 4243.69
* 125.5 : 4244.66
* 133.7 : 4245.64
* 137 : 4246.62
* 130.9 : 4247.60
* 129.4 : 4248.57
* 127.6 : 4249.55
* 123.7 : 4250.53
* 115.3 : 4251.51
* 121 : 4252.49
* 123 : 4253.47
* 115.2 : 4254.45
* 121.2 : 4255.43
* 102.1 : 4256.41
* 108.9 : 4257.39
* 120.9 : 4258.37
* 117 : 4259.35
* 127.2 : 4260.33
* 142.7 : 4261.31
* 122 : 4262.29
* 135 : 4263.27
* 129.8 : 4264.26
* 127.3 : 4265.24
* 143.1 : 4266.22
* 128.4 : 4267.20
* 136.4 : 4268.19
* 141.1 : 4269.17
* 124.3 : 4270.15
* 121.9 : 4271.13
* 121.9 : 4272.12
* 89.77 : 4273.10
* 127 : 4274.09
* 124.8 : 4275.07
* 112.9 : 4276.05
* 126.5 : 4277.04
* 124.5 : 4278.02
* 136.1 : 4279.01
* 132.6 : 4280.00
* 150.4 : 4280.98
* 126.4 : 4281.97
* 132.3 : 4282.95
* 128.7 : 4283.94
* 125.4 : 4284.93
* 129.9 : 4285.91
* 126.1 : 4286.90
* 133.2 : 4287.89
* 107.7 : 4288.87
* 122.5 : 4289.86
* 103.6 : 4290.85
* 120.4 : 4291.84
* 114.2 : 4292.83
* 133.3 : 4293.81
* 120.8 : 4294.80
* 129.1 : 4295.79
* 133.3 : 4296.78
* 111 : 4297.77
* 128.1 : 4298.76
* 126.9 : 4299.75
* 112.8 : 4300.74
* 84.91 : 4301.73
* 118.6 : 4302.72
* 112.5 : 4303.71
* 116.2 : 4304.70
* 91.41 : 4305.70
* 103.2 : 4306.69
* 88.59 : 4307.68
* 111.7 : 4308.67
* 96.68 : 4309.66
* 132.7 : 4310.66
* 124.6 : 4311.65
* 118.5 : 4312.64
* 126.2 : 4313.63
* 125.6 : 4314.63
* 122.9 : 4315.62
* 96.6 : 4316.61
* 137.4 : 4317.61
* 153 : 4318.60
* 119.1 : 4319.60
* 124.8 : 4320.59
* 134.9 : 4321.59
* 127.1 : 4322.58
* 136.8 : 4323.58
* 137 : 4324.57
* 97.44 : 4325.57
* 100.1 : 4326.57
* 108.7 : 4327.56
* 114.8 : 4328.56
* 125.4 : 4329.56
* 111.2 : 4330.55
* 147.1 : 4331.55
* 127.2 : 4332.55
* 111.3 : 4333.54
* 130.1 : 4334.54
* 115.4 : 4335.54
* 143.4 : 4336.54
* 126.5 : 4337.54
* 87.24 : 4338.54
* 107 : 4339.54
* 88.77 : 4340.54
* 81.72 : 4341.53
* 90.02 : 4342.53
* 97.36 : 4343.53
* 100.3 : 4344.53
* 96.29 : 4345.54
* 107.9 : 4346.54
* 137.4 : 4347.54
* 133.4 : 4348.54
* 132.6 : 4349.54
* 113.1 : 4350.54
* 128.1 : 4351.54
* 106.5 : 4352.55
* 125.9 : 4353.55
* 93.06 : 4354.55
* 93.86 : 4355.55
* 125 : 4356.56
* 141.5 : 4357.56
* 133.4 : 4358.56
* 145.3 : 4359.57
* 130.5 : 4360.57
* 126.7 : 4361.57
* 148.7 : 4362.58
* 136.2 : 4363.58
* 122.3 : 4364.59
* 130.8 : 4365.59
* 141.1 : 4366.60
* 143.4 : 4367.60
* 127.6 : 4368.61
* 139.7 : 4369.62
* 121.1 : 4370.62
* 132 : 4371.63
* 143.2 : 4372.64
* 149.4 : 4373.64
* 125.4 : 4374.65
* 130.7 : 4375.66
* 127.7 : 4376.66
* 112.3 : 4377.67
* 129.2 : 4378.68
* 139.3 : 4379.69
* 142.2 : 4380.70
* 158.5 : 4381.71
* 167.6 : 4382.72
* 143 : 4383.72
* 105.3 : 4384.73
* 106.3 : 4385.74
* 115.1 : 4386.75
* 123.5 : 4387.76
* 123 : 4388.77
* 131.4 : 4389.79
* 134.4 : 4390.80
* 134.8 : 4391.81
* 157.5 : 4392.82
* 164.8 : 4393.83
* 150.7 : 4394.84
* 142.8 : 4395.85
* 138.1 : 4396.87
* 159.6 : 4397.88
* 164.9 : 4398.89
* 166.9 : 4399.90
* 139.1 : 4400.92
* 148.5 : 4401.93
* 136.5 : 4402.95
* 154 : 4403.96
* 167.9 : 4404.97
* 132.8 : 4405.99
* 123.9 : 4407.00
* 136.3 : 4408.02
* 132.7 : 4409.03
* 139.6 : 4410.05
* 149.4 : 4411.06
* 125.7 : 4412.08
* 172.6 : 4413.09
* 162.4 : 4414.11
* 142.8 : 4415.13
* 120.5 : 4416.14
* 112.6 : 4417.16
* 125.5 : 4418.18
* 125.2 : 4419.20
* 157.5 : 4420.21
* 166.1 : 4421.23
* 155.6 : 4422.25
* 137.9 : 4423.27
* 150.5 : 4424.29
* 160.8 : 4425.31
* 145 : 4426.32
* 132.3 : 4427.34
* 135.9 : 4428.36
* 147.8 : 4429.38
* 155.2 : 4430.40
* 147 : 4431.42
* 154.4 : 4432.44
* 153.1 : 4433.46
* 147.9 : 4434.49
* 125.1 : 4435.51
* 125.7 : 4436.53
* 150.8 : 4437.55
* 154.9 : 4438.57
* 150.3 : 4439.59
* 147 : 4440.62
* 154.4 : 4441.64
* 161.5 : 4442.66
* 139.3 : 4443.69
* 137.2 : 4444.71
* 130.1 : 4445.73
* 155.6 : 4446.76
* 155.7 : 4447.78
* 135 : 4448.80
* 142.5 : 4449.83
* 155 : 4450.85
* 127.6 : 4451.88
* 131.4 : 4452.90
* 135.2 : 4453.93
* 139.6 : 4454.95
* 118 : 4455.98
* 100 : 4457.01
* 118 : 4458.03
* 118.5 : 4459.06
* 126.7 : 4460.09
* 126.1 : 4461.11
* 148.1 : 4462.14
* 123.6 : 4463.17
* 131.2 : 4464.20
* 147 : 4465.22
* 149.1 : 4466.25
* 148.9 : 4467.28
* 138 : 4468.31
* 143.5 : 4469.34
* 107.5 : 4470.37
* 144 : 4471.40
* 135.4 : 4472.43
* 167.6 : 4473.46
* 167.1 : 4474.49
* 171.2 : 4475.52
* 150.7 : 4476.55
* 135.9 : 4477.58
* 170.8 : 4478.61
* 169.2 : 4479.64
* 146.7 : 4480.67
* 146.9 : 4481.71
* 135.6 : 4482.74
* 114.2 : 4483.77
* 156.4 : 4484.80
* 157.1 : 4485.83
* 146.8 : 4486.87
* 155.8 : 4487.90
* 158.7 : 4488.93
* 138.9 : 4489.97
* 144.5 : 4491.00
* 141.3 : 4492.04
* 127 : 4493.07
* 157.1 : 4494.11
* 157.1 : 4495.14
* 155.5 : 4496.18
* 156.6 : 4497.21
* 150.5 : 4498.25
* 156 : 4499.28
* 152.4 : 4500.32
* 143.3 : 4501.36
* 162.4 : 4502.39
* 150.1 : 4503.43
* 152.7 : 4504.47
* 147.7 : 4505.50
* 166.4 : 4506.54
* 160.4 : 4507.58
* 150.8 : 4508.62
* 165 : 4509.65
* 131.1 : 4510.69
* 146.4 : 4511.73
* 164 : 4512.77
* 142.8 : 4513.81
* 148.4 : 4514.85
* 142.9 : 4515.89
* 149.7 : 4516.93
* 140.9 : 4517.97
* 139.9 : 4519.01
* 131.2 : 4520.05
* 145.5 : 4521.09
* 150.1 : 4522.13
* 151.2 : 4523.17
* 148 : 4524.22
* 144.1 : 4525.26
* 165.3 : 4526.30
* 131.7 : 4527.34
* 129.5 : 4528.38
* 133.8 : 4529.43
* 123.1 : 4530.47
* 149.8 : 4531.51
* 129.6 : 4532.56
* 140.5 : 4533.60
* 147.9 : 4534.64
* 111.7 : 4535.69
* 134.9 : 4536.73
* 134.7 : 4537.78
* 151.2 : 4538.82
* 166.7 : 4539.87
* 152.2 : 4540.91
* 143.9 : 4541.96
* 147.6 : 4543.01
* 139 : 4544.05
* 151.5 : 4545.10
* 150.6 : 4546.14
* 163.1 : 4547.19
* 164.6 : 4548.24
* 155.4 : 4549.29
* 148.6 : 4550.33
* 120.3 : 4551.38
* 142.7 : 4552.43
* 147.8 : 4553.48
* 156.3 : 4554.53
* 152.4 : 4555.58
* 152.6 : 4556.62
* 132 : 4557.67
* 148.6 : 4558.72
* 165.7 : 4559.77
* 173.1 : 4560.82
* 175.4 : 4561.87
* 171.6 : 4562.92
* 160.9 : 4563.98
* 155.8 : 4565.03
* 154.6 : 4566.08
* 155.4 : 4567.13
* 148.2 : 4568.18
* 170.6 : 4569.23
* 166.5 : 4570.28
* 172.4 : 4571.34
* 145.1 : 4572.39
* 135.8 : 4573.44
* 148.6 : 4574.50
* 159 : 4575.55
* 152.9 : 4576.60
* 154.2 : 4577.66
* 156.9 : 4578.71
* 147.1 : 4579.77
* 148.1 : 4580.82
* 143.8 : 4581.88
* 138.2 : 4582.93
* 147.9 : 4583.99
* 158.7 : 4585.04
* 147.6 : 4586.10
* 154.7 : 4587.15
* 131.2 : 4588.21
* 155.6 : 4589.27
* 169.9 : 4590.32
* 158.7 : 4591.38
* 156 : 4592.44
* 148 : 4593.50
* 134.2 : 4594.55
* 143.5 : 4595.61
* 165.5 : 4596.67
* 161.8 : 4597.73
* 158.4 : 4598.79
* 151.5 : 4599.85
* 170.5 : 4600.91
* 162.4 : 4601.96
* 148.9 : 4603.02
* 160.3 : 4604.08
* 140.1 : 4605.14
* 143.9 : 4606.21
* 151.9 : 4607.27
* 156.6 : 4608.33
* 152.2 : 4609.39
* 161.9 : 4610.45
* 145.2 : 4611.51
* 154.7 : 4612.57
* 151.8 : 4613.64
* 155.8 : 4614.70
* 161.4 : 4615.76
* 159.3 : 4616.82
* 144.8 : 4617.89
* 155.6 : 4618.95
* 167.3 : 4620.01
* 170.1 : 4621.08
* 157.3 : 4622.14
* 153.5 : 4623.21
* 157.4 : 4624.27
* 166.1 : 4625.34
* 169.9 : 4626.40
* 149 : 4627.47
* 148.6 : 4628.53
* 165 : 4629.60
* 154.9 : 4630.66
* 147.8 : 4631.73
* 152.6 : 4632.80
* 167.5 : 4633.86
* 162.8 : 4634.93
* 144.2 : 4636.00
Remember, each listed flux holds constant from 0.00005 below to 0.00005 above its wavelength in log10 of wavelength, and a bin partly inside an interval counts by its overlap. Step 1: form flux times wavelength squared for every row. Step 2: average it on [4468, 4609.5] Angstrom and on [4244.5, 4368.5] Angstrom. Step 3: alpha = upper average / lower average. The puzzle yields 1.4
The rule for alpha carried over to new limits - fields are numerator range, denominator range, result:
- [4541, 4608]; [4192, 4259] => 1.40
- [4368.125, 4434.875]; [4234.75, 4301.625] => 1.21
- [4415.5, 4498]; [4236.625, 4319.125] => 1.27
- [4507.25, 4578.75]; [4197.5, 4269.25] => 1.34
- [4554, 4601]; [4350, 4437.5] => 1.22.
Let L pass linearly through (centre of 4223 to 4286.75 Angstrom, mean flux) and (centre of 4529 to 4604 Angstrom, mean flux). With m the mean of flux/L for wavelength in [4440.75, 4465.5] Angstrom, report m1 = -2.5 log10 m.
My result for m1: 0.04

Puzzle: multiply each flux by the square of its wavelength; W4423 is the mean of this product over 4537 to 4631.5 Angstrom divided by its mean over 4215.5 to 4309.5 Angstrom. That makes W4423 1.45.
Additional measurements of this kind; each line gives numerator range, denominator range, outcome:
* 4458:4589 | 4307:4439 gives 1.21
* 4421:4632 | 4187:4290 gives 1.32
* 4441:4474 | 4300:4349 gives 1.27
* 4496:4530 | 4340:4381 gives 1.29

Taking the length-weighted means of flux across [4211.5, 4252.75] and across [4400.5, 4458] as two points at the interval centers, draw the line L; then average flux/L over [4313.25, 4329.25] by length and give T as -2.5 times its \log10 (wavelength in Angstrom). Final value 0.09 mag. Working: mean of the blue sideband 127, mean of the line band 123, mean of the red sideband 142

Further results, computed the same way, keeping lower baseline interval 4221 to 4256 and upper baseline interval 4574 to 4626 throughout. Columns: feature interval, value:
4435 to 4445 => -0.036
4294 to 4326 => 0.087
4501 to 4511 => -0.057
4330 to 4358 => 0.155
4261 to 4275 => -0.020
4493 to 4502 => -0.050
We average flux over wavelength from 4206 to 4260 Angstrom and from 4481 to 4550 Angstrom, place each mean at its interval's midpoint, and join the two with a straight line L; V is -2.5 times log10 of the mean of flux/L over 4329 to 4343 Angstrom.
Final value 0.18 mag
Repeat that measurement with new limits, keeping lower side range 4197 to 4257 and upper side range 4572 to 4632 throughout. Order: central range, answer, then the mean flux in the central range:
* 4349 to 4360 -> 0.126 mag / 122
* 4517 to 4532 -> 0.047 mag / 142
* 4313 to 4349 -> 0.150 mag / 117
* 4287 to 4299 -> 0.091 mag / 121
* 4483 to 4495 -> 0.003 mag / 145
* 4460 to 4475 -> 0.028 mag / 141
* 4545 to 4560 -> 0.003 mag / 150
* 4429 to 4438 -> -0.024 mag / 145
